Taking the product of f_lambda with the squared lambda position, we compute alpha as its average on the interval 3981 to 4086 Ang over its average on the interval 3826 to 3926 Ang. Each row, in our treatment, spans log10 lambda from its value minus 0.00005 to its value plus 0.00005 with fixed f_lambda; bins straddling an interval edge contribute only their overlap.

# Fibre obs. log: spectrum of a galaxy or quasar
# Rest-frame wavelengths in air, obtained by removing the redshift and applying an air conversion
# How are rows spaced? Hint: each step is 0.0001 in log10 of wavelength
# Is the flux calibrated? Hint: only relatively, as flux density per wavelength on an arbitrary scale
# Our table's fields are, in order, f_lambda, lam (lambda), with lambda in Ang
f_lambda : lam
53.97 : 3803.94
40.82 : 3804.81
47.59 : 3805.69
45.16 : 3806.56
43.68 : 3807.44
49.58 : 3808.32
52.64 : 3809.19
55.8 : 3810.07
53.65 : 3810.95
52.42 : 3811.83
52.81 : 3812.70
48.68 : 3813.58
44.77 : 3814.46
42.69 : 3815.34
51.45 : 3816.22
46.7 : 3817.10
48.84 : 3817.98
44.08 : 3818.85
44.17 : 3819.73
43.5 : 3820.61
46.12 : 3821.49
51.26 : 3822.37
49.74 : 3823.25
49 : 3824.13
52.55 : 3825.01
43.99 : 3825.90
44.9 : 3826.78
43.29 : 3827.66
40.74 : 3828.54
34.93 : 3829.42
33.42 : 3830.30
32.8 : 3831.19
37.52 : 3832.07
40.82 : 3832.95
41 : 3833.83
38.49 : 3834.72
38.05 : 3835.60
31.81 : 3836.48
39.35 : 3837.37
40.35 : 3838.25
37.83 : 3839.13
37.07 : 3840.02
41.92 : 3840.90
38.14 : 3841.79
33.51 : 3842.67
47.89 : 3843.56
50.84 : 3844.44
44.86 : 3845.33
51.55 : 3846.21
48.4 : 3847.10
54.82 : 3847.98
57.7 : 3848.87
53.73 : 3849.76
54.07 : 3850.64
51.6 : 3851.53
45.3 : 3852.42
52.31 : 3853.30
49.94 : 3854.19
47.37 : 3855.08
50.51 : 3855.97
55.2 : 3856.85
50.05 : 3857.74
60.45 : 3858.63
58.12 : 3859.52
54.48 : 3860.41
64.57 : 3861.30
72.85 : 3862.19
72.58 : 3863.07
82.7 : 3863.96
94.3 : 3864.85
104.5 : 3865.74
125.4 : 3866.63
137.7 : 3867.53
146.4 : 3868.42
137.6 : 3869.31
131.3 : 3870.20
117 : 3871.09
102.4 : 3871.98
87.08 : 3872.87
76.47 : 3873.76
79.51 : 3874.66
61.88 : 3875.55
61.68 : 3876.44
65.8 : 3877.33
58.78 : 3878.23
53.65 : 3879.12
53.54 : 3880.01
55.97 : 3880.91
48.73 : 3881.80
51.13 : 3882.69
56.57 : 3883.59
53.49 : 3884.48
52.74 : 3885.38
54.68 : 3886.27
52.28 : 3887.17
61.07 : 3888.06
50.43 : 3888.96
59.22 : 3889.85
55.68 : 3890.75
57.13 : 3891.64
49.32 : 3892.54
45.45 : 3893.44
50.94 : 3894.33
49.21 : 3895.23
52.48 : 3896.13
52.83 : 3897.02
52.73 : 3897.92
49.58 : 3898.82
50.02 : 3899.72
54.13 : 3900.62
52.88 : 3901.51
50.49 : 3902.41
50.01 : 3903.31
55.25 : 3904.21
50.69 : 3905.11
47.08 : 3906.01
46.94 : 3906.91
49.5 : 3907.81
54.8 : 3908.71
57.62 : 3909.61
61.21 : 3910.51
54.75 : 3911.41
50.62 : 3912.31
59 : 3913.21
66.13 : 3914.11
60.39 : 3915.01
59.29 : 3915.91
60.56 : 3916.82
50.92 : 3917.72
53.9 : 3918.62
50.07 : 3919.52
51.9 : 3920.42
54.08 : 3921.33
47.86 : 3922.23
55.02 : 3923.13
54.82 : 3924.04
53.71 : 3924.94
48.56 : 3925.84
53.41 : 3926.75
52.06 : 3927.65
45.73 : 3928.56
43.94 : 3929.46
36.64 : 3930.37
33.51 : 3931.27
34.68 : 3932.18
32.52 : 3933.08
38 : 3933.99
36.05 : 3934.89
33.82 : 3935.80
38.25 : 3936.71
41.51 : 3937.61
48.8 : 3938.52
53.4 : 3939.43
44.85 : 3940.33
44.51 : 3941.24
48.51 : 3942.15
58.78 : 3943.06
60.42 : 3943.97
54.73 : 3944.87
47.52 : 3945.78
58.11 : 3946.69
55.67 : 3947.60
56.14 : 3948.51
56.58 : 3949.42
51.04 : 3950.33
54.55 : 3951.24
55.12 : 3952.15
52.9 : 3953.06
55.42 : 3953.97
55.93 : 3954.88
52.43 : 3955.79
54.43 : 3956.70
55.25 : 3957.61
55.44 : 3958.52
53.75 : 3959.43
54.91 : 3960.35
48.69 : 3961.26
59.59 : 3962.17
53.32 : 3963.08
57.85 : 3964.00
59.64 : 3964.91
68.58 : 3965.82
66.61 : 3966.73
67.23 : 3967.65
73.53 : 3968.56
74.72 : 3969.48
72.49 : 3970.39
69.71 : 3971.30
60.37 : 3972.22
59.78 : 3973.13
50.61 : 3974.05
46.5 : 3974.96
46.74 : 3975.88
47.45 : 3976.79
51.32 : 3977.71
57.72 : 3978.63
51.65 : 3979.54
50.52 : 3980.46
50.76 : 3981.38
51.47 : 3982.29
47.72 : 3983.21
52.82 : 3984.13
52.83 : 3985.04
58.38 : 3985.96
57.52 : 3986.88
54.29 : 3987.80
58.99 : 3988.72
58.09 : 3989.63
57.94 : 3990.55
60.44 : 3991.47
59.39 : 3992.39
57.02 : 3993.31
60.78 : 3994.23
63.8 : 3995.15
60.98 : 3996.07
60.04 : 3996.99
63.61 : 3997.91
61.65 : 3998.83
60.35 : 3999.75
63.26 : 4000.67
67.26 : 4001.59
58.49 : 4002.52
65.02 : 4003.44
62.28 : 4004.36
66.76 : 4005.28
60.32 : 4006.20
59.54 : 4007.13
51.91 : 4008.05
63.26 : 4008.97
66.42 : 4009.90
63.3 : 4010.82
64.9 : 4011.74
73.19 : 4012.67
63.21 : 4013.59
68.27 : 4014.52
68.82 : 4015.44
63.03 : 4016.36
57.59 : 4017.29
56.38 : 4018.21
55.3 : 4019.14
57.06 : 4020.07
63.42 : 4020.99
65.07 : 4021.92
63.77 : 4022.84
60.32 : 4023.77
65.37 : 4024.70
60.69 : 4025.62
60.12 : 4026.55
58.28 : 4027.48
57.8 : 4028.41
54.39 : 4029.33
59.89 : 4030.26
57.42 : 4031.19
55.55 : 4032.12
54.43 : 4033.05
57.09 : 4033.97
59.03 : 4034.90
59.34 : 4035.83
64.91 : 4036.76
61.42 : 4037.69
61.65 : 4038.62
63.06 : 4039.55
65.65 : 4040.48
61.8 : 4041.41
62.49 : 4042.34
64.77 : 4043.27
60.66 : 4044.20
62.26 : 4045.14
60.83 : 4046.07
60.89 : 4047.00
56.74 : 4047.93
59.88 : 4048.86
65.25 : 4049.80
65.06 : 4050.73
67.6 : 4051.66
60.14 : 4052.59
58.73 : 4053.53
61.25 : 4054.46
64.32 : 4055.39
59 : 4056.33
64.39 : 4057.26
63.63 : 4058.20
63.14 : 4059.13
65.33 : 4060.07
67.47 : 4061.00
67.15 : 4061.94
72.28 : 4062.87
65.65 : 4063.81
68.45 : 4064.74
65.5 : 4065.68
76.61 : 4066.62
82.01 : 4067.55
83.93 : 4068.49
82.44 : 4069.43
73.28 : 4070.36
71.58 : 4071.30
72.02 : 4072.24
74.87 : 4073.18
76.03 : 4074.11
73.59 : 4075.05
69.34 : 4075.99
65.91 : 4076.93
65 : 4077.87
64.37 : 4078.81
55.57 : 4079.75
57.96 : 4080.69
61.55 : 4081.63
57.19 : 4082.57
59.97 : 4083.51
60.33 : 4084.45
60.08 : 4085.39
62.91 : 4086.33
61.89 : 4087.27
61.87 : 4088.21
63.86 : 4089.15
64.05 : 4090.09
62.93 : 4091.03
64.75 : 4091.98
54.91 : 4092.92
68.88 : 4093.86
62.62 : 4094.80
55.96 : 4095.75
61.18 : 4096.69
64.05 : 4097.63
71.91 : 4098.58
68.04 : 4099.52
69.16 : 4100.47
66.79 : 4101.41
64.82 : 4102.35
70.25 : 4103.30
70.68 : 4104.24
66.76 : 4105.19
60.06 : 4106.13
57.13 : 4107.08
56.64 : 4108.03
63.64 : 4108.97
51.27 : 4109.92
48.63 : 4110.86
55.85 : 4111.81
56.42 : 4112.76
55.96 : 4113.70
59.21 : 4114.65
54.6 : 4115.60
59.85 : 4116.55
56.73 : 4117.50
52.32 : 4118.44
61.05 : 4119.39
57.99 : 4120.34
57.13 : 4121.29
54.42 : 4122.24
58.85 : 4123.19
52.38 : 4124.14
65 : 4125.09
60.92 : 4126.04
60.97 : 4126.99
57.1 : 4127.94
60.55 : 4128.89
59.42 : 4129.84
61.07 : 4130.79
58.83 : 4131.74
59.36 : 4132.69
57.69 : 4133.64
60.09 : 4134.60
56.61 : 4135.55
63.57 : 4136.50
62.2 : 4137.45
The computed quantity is 1.17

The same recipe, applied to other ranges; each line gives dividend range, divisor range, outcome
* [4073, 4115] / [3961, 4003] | 1.13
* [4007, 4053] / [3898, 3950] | 1.29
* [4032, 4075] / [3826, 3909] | 1.24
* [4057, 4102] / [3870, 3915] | 1.24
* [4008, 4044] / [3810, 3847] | 1.55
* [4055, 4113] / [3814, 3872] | 1.27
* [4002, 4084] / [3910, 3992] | 1.25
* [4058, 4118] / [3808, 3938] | 1.31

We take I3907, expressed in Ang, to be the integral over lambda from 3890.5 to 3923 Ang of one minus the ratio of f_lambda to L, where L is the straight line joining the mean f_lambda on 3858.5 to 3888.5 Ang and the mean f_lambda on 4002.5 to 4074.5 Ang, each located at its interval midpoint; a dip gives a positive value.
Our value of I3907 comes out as 9.5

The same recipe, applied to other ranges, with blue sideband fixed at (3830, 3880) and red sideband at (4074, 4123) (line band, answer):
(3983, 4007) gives 0.95 Ang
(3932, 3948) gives 4.17 Ang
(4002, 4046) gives 0.43 Ang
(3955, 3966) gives 1.17 Ang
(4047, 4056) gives -0.03 Ang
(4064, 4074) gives -2.13 Ang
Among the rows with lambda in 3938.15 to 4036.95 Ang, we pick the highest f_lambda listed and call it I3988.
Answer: 74.72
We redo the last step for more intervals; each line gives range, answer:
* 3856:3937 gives 146.4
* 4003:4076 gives 83.93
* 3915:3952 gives 60.56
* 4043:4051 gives 65.25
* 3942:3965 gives 60.42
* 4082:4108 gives 71.91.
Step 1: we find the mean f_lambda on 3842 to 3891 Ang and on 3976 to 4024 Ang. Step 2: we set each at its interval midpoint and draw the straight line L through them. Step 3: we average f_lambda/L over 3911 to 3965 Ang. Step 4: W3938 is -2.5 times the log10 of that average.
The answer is 0.23 mag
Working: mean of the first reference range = 67.4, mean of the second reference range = 59.5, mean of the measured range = 51.1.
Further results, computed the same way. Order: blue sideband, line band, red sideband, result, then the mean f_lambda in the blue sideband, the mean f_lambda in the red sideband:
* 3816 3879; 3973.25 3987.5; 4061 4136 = 0.18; 59.5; 63.2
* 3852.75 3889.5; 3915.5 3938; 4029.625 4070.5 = 0.45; 73.1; 64.3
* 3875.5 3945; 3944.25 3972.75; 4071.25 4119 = -0.08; 51.4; 62.5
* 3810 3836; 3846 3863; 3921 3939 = -0.22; 44.8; 44.1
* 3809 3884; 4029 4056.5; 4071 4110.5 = 0.03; 58.2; 64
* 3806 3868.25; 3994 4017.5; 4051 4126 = -0.06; 52.4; 63.7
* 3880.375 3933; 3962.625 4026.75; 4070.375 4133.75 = -0.07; 52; 61.8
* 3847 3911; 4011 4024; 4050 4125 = 0.02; 64.3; 63.7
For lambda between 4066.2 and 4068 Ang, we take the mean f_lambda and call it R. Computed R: 79.6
